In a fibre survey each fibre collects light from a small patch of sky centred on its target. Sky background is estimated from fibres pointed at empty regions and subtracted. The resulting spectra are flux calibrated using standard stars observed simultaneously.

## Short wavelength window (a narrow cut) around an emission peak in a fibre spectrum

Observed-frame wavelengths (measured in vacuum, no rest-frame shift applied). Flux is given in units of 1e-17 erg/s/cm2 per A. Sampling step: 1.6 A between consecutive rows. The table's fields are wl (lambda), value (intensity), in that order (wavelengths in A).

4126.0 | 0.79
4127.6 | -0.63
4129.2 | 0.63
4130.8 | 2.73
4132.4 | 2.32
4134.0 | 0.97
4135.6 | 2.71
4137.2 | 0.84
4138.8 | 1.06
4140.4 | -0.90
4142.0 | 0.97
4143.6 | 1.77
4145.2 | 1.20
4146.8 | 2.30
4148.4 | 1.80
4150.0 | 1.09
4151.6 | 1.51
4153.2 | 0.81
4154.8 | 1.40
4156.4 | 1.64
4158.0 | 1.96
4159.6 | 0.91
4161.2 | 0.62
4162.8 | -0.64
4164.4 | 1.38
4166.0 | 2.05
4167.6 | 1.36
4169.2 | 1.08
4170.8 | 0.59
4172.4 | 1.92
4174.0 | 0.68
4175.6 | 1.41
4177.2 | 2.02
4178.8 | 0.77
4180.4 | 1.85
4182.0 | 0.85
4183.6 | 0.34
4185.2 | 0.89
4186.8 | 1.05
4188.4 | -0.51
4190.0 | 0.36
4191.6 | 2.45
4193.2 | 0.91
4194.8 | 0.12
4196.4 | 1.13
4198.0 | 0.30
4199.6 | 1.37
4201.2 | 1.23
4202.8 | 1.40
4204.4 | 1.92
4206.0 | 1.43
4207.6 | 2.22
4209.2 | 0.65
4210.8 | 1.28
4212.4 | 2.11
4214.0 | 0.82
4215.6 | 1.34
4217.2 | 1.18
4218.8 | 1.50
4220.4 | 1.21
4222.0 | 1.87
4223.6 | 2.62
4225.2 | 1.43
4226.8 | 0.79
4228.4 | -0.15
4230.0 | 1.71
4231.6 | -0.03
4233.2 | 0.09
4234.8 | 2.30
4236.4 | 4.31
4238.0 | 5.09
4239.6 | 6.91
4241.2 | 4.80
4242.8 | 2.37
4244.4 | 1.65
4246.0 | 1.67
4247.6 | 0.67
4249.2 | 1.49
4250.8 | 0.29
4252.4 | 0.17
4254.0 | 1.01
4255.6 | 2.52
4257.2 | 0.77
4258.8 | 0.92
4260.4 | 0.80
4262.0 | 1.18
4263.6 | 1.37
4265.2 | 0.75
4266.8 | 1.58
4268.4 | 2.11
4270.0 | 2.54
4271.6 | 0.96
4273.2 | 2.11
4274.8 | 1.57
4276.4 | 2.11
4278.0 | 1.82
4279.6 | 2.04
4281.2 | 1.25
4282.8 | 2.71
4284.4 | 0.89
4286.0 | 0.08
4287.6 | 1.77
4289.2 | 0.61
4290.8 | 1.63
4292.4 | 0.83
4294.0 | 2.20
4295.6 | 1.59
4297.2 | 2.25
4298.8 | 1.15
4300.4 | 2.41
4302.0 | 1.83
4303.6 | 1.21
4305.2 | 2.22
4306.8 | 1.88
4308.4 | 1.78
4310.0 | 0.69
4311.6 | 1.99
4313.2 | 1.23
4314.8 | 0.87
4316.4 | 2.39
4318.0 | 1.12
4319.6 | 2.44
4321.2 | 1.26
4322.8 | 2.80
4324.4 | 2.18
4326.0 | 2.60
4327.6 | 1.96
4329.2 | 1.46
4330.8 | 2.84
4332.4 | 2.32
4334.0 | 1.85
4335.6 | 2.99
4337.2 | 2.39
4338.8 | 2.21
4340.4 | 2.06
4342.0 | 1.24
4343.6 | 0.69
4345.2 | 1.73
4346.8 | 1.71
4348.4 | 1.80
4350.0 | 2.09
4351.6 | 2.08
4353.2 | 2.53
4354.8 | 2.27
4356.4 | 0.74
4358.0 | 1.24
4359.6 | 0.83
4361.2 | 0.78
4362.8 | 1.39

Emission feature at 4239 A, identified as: [O II] 3727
